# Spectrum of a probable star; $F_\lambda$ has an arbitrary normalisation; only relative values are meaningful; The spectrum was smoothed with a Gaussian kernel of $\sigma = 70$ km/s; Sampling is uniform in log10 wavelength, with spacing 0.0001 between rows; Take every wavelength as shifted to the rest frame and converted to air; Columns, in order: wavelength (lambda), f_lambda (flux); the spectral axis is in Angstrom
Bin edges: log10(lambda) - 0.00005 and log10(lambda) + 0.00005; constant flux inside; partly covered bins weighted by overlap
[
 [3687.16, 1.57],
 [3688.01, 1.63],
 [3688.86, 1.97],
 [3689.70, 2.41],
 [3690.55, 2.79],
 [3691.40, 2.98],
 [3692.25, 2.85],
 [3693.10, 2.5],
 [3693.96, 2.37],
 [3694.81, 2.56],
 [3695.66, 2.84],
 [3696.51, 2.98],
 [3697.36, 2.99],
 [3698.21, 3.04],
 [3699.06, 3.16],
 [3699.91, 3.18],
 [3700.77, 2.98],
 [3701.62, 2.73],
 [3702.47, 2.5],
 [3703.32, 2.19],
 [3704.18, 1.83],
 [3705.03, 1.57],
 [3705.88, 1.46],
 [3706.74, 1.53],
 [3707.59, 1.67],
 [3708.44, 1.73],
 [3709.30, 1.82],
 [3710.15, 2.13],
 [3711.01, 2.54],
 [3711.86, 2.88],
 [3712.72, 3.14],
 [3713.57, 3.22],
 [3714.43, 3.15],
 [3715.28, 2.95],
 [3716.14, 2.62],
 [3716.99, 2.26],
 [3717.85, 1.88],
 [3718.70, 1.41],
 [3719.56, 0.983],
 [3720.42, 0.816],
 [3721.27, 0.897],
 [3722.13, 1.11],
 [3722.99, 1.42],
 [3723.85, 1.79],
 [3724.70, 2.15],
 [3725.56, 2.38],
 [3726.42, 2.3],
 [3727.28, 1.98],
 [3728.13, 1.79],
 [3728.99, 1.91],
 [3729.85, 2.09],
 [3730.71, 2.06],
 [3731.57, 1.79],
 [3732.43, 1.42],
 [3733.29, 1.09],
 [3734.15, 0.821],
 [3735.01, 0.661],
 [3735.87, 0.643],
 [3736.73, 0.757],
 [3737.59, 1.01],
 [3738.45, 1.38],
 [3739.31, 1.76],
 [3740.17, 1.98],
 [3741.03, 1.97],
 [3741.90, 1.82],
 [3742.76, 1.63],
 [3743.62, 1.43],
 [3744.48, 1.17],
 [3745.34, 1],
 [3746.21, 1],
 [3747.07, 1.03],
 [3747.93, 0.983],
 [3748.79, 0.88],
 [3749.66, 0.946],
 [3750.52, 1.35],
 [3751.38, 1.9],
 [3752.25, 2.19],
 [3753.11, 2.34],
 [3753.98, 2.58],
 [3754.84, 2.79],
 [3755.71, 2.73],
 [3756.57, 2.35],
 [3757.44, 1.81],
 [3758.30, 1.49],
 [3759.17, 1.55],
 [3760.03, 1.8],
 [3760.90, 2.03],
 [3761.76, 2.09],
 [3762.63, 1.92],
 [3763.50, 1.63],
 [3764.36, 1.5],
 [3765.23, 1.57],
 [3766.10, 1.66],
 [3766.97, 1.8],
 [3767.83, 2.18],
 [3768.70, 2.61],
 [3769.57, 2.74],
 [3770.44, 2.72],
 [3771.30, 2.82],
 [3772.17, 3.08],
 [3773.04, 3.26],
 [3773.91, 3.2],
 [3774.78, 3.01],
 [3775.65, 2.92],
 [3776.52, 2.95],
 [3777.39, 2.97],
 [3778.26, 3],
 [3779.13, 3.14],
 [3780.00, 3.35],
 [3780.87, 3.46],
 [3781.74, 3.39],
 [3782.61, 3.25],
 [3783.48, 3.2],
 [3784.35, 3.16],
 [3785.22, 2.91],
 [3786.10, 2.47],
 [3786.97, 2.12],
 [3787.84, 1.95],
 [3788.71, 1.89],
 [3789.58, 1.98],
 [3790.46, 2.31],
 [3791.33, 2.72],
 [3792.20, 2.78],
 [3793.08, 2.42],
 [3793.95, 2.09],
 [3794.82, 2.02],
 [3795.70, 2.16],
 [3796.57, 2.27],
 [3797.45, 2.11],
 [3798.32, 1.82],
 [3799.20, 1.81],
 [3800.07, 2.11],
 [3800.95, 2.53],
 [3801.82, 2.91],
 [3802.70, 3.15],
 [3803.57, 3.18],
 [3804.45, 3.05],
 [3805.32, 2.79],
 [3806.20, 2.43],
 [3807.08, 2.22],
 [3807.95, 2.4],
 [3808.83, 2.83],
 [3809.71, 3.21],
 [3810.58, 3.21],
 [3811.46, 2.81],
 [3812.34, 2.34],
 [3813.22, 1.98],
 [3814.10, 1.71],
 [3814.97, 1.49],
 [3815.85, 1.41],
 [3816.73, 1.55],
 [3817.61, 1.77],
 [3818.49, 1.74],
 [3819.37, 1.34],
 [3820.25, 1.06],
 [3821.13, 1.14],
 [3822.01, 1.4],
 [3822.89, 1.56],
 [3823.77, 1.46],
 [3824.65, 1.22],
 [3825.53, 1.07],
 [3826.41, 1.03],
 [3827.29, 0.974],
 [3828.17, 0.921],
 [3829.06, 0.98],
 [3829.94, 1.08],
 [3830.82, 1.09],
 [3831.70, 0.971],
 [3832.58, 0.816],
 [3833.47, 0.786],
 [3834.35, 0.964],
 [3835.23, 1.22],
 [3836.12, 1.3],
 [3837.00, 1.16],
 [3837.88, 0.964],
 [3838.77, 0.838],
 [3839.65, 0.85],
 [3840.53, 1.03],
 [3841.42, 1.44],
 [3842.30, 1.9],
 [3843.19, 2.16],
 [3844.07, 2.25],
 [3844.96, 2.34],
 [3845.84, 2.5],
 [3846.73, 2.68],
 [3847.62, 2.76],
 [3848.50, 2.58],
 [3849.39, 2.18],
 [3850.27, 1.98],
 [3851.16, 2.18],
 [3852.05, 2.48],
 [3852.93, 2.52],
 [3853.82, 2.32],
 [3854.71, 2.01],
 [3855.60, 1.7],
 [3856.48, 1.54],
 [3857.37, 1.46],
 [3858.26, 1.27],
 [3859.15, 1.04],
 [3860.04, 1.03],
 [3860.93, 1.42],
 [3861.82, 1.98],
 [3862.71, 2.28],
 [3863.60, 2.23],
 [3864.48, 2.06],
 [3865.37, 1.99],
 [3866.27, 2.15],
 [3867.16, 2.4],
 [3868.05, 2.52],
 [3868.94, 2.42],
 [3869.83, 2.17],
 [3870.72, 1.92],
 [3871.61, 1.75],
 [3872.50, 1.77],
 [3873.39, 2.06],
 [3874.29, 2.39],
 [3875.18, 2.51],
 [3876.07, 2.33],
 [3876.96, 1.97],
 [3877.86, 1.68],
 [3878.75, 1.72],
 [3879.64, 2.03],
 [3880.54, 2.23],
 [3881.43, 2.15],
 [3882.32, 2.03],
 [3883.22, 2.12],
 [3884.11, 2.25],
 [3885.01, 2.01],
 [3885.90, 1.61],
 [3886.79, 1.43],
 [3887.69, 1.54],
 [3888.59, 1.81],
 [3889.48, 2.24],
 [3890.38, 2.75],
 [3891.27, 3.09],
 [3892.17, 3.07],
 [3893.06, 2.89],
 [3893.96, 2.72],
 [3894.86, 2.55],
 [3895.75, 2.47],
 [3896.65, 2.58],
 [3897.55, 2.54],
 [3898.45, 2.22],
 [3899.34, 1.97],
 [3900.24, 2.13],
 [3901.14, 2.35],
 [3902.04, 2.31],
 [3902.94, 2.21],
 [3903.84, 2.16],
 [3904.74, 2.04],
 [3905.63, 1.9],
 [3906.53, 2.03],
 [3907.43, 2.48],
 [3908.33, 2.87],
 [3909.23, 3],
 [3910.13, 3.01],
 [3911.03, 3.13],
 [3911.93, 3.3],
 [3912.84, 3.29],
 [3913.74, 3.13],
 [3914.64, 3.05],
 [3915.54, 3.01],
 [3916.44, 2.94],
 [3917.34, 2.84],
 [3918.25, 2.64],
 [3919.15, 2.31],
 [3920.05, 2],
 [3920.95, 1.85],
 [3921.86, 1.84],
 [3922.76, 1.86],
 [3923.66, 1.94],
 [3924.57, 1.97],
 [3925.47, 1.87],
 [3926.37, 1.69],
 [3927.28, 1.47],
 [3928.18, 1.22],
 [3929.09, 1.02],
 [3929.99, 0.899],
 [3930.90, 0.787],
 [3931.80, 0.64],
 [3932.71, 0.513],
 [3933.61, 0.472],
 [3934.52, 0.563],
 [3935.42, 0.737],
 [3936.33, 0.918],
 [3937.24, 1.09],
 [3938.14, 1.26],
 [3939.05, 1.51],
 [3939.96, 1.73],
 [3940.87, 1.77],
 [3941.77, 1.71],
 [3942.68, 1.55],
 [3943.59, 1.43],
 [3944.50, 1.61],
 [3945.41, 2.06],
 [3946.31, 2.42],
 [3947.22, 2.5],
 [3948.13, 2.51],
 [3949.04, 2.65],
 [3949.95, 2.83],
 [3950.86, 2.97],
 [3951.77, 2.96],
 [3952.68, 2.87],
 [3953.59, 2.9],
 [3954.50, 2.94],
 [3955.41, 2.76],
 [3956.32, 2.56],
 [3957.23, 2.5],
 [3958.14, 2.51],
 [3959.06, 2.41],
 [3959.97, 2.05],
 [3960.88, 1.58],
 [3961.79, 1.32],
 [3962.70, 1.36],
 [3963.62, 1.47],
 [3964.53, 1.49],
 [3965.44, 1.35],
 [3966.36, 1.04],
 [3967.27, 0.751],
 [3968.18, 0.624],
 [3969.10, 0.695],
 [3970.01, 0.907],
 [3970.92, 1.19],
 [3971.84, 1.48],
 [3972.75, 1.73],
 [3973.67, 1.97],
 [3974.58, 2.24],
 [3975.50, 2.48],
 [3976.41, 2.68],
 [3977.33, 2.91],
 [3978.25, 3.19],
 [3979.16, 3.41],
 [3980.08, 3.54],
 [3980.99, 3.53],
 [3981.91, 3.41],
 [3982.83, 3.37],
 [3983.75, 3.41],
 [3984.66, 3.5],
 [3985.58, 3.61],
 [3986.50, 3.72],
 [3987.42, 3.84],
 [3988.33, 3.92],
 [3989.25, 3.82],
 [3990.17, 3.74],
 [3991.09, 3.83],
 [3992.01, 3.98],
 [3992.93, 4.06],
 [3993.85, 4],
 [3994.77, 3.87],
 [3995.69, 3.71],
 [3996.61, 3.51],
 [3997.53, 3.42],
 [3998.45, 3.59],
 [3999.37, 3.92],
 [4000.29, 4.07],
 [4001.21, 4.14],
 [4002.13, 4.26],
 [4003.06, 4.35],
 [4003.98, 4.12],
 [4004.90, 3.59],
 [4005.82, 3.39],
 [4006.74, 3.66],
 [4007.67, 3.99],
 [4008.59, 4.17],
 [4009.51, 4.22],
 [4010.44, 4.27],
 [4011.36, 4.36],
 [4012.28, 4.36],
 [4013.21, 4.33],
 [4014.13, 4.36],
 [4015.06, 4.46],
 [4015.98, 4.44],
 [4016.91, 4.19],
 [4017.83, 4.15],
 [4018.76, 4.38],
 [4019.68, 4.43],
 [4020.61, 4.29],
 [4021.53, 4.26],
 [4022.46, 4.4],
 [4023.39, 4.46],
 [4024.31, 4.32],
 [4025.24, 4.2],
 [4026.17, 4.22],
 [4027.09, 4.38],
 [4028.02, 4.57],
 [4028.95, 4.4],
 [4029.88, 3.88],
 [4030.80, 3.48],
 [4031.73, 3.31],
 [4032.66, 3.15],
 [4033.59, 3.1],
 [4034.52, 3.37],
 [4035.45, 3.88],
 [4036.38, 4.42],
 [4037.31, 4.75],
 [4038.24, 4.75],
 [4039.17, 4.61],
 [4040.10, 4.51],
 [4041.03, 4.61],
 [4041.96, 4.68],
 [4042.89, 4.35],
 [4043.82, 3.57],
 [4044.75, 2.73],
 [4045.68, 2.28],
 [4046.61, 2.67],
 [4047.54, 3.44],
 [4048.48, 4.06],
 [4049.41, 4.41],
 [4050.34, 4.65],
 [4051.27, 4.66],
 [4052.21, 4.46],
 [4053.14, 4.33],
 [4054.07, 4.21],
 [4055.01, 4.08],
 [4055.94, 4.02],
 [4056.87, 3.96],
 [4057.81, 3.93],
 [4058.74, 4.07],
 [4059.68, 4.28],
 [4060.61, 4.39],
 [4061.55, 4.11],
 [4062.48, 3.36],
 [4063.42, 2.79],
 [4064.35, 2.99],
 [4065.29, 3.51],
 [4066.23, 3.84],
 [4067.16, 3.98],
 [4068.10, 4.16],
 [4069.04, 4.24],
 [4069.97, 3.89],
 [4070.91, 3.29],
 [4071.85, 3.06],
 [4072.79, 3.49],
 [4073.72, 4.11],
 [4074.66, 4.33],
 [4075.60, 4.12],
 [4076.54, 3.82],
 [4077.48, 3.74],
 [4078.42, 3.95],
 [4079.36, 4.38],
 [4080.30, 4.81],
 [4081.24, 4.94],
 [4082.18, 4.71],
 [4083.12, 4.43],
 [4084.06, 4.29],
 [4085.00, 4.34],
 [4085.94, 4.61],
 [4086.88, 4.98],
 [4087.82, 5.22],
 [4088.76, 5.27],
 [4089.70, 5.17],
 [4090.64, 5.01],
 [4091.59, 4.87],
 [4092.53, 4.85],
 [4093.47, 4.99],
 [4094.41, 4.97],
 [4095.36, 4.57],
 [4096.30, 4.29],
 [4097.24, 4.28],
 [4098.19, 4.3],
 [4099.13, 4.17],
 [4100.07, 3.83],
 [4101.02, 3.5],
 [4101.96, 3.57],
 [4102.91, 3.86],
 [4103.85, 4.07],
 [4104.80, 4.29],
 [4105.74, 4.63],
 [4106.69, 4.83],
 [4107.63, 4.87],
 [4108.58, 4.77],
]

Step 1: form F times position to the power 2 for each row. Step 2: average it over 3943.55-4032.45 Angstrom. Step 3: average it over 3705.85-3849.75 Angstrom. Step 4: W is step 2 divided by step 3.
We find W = 1.82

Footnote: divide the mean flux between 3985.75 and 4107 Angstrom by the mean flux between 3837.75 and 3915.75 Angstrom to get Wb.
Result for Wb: 1.88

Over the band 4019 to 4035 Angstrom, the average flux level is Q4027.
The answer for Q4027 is 4.02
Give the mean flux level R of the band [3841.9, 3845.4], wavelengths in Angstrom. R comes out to 2.16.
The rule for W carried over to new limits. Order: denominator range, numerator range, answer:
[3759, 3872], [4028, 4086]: 2.18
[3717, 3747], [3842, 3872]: 1.49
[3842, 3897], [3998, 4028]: 2.11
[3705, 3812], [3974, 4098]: 2.16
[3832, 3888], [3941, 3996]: 1.45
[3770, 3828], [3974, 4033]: 1.83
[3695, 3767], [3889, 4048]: 1.74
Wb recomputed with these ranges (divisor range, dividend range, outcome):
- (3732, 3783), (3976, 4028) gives 1.96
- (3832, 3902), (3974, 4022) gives 1.92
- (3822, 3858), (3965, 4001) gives 1.86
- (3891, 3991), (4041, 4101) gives 1.85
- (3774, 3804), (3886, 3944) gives 0.77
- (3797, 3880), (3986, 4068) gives 2.14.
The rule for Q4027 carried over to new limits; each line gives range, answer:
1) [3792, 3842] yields 1.76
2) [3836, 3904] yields 2.05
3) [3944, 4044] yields 3.33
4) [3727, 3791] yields 2.06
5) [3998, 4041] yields 4.13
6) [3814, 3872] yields 1.64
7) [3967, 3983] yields 2.23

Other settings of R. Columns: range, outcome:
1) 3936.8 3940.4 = 1.4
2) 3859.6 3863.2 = 1.68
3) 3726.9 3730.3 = 1.95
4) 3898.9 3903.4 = 2.19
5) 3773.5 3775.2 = 3.1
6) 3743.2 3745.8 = 1.2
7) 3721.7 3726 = 1.77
